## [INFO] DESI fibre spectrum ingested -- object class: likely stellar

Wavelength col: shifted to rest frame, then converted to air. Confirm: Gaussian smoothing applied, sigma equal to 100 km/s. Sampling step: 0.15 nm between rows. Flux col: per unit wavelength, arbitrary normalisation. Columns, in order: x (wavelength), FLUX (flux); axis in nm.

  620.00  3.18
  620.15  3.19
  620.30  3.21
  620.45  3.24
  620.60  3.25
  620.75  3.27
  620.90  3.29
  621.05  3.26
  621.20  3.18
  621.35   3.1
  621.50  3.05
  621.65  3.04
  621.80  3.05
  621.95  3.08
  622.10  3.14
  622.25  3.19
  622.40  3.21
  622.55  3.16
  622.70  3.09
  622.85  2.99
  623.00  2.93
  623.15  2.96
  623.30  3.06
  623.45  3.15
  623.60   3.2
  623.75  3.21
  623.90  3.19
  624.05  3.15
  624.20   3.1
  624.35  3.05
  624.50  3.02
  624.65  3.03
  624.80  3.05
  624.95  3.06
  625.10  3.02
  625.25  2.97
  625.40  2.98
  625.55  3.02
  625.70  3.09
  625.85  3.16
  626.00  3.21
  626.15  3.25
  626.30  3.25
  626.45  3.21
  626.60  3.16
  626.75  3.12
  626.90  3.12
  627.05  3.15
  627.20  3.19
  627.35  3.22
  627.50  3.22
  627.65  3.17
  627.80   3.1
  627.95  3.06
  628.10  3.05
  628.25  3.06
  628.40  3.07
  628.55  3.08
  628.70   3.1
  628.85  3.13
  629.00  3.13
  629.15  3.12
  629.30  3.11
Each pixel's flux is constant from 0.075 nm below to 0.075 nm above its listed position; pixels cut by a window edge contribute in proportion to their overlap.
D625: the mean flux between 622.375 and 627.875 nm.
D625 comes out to 3.11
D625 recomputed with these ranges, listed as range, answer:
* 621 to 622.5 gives 3.13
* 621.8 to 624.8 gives 3.1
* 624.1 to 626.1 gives 3.06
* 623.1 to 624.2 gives 3.13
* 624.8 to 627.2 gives 3.12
